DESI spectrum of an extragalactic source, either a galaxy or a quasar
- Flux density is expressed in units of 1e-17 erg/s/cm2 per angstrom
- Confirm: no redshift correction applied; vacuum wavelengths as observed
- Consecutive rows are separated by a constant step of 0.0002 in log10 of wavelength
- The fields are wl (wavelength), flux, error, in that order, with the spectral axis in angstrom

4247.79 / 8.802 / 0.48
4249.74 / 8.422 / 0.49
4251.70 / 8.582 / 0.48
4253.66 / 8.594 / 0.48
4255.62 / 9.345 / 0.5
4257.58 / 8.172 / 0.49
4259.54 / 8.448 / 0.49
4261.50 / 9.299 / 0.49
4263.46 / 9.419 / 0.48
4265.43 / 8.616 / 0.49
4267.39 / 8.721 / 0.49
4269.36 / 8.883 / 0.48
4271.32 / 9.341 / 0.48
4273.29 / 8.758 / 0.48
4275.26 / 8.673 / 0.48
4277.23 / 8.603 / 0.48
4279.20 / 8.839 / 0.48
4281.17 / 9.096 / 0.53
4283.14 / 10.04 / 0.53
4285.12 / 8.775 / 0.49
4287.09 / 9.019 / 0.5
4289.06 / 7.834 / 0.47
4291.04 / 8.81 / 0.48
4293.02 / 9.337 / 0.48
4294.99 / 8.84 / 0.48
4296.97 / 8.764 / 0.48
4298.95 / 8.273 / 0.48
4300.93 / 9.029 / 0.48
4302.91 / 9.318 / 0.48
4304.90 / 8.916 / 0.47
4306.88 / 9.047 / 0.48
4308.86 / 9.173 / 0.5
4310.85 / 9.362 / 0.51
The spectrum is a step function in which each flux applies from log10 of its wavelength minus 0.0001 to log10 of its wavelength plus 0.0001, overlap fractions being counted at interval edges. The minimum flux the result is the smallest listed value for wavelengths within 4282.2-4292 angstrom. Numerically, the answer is 7.834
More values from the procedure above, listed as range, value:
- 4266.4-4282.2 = 8.603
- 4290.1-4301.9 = 8.273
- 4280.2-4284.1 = 9.096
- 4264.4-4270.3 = 8.616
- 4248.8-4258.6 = 8.172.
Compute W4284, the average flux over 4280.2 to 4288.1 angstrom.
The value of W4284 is 9.23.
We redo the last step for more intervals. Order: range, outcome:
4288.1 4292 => 8.31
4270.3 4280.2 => 8.85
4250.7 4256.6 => 8.83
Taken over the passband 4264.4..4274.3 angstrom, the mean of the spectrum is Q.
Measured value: 8.86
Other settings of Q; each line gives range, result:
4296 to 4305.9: 8.86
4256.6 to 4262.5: 8.65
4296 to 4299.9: 8.52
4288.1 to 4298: 8.72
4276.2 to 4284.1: 9.14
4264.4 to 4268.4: 8.67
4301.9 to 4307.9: 9.09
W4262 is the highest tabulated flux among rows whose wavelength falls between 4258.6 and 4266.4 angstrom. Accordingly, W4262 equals 9.419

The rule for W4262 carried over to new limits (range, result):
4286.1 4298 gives 9.337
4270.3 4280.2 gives 9.341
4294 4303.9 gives 9.318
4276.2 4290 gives 10.04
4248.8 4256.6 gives 9.345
